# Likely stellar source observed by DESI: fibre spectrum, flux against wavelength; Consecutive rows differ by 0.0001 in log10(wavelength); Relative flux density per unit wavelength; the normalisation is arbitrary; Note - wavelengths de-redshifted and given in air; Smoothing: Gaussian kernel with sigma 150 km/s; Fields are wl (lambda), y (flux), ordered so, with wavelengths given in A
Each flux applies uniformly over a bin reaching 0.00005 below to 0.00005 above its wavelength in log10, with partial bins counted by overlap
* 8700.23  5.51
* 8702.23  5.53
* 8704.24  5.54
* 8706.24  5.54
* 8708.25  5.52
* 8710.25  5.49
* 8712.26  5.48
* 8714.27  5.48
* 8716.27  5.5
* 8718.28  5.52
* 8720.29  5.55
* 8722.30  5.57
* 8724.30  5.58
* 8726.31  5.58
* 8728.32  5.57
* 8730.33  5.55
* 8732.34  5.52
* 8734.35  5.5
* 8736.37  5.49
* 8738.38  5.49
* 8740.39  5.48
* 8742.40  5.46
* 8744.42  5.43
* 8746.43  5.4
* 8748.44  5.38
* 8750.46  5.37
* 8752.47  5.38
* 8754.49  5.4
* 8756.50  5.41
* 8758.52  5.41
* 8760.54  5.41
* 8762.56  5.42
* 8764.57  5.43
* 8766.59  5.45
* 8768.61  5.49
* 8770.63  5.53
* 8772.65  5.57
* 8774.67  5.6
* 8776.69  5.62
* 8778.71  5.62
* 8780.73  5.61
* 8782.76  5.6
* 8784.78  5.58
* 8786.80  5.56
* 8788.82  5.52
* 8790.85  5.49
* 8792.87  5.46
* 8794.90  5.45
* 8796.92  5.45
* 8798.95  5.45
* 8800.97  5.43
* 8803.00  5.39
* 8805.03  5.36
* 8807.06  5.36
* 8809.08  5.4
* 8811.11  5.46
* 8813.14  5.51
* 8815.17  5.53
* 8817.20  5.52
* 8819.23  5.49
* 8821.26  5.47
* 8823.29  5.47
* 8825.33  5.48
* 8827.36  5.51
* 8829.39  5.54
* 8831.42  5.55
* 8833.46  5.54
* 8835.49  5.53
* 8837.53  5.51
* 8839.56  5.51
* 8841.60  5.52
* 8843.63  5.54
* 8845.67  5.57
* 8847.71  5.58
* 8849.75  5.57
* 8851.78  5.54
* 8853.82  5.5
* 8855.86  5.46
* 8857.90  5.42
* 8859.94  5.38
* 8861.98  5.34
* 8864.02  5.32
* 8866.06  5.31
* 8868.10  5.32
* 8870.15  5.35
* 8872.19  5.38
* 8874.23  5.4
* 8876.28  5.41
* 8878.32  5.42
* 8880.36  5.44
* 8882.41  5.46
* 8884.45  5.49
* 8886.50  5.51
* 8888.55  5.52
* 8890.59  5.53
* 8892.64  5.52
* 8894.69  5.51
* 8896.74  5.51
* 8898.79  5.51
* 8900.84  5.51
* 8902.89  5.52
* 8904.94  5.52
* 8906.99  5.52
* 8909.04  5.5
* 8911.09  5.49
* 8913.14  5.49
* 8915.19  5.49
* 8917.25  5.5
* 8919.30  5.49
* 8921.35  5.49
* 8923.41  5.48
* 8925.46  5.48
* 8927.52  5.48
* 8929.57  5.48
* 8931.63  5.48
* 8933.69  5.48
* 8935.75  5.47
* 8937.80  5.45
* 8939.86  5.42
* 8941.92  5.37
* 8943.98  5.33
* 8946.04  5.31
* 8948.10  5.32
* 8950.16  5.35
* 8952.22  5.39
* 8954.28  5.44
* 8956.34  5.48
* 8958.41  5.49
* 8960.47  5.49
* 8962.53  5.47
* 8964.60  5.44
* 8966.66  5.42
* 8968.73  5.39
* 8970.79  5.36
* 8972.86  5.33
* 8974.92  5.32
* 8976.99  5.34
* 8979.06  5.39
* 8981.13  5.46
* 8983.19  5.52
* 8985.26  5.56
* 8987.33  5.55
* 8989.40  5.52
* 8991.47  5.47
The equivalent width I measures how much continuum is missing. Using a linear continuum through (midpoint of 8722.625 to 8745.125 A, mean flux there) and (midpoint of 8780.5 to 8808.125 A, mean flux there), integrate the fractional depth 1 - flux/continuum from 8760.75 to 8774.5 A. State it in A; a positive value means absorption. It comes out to 0.0 A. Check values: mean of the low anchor 5.52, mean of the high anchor 5.48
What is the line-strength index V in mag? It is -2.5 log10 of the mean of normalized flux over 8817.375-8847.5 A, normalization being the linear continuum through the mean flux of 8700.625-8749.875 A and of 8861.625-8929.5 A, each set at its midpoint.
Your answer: -0.008 mag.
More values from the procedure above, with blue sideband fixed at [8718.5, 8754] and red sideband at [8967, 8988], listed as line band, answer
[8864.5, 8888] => 0.01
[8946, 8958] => 0.01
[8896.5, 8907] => -0.01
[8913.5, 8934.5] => -0.01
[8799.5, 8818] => 0.01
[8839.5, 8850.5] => -0.02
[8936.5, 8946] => 0.01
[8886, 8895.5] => -0.01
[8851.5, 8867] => 0.01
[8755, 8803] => 0.00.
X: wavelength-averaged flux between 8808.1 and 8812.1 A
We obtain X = 5.43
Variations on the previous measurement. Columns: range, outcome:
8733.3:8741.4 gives 5.49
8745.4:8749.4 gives 5.4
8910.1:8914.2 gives 5.5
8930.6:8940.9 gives 5.46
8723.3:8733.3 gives 5.56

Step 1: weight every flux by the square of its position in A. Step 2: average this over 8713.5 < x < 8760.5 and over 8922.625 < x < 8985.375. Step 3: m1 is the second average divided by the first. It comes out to 1.04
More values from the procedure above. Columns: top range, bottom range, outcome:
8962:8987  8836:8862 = 1.01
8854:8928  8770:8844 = 1.01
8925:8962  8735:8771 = 1.04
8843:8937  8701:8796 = 1.03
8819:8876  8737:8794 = 1.02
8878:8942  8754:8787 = 1.03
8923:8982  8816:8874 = 1.01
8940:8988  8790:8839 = 1.02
